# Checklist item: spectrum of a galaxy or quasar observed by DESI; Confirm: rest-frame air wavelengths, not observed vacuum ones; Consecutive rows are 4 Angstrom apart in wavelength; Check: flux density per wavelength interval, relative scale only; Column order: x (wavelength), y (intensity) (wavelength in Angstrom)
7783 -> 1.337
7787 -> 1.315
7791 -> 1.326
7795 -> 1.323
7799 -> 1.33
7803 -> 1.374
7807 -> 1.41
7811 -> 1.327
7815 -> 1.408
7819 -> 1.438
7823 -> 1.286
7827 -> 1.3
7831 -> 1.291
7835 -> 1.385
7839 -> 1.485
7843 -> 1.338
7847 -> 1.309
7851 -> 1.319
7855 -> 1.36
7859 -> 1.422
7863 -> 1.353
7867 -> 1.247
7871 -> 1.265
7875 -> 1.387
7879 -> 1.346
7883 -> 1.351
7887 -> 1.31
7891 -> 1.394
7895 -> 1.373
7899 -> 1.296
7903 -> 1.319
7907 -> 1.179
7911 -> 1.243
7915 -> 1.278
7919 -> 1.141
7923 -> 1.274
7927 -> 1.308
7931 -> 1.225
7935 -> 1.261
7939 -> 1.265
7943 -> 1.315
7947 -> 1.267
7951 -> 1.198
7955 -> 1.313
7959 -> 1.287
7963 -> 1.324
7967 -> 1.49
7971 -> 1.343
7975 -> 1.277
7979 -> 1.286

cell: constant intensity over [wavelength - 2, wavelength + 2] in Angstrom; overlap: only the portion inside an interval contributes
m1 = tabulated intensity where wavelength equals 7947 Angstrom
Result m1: 1.267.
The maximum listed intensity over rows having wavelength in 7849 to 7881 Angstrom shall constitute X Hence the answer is 1.422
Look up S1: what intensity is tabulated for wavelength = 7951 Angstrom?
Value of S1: 1.198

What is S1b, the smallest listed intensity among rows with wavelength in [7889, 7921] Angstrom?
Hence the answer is 1.141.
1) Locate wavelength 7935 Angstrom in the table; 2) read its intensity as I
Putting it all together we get 1.261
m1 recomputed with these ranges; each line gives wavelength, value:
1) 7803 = 1.374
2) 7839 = 1.485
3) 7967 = 1.49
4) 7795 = 1.323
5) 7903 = 1.319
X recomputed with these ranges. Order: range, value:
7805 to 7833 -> 1.438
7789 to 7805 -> 1.374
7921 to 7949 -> 1.315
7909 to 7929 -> 1.308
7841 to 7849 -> 1.338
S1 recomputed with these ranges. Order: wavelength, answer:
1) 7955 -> 1.313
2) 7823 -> 1.286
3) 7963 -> 1.324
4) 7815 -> 1.408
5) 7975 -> 1.277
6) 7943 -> 1.315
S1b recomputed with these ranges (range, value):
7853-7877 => 1.247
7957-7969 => 1.287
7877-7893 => 1.31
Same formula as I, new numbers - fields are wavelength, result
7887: 1.31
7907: 1.179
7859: 1.422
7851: 1.319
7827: 1.3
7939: 1.265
